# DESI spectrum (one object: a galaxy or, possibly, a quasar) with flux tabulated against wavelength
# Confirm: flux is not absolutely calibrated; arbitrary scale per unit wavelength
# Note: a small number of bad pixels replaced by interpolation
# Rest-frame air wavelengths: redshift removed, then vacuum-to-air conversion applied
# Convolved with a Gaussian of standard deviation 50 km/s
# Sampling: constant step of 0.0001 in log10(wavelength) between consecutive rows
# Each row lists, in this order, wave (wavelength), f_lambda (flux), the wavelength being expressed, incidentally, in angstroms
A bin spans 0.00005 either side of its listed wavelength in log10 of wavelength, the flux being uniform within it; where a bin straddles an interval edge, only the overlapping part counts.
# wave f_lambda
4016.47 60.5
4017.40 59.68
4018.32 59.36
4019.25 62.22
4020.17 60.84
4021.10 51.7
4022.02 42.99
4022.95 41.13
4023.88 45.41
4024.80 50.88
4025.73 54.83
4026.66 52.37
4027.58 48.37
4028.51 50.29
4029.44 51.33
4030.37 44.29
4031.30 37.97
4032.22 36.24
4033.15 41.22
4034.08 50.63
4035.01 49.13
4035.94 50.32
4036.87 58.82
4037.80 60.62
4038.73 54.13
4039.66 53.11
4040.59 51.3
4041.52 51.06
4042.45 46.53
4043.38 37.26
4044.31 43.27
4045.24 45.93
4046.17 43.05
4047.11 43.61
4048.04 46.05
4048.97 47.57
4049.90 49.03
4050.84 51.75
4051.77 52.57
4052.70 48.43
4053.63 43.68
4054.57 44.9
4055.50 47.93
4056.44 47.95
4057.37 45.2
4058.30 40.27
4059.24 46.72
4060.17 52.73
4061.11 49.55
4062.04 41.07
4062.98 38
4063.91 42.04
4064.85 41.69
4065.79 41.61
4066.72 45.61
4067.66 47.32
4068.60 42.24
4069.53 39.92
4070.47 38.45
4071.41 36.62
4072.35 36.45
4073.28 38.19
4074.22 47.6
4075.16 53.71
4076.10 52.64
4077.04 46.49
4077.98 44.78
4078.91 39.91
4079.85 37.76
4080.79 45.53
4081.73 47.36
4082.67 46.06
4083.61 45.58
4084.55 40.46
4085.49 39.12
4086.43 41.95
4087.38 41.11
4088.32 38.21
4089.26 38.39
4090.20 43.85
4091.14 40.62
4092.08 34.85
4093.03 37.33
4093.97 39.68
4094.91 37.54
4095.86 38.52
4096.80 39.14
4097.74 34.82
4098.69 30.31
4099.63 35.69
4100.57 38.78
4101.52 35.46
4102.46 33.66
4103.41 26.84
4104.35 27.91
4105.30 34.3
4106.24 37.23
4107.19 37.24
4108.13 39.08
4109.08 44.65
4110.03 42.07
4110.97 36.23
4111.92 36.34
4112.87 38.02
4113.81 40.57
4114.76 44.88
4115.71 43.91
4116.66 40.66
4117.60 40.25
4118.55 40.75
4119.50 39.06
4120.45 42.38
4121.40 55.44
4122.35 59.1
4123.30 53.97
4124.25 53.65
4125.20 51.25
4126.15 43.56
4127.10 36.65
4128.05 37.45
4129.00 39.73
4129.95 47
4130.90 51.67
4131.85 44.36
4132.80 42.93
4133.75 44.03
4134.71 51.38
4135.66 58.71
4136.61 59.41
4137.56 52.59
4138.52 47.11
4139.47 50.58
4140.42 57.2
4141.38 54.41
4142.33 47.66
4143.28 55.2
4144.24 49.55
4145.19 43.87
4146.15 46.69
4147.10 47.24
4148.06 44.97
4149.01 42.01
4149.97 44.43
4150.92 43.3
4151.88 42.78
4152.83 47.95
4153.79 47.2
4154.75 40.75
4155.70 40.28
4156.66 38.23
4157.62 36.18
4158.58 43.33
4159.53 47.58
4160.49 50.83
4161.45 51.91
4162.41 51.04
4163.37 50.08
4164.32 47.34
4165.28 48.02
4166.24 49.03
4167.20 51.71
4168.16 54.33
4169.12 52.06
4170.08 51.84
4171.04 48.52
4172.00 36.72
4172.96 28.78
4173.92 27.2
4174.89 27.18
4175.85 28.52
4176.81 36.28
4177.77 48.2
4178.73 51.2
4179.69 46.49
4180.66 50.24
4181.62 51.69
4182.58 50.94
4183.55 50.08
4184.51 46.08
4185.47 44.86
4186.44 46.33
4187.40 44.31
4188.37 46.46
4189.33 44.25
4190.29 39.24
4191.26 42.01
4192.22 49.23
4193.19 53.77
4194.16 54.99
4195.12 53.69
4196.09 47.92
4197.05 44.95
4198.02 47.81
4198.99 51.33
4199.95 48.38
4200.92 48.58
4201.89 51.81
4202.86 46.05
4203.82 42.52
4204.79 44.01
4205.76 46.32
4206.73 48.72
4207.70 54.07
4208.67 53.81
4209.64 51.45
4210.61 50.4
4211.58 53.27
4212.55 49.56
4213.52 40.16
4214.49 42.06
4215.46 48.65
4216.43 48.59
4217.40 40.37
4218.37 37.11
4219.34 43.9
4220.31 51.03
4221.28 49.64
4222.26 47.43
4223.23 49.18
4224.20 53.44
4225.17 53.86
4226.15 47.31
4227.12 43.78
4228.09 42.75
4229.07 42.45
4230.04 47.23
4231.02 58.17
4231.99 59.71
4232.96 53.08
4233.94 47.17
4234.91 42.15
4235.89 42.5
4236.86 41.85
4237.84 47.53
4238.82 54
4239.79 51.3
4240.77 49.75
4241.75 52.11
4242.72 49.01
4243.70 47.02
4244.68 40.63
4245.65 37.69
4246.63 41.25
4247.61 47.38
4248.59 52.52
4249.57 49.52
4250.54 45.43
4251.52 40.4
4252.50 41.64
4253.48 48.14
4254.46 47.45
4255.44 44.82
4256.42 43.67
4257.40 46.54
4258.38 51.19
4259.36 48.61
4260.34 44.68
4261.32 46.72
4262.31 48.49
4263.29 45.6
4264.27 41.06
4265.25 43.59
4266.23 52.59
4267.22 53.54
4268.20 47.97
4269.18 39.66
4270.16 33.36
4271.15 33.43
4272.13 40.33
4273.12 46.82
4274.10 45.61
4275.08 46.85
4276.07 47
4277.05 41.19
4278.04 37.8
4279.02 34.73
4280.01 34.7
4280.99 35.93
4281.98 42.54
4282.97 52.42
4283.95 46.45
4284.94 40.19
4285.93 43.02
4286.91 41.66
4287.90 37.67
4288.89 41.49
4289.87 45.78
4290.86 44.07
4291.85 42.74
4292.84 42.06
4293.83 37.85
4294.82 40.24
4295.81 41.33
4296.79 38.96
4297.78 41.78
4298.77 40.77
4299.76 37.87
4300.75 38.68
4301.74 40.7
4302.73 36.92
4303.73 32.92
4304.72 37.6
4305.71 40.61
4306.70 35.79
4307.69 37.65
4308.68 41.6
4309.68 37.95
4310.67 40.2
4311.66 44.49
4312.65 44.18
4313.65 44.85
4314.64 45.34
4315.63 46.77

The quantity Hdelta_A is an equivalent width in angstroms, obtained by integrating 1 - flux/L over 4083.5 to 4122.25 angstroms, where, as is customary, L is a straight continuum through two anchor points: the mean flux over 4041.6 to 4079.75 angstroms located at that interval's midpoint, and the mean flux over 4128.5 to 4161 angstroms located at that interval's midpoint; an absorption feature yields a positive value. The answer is 5.8 angstroms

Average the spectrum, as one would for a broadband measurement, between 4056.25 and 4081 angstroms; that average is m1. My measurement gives 43.7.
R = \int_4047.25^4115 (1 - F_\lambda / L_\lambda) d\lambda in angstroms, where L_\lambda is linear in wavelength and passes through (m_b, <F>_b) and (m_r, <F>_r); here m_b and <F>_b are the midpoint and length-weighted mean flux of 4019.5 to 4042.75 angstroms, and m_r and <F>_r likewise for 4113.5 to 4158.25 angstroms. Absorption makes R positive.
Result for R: 9.20 angstroms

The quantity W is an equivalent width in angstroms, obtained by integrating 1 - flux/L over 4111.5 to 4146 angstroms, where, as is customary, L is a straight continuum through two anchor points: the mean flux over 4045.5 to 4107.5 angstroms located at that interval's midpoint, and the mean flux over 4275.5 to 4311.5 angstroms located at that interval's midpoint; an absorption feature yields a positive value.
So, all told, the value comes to -4.7 angstroms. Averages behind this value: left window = 41.8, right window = 40.3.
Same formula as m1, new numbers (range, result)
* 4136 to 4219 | 46.7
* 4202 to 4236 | 47.9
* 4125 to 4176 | 45.9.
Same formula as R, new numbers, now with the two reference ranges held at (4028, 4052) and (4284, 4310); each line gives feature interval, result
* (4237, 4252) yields -1.90 angstroms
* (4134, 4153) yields -1.93 angstroms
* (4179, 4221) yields -4.53 angstroms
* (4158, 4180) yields -0.34 angstroms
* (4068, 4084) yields 1.12 angstroms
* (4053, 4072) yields 1.43 angstroms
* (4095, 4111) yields 3.46 angstroms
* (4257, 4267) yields -1.46 angstroms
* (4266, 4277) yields -0.85 angstroms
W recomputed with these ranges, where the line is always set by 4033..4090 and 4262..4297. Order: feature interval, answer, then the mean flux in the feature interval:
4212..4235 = -2.3 angstroms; 47.6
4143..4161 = -0.2 angstroms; 44.7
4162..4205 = -2.3 angstroms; 46.1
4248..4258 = -0.8 angstroms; 46.1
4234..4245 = -1.1 angstroms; 47.2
